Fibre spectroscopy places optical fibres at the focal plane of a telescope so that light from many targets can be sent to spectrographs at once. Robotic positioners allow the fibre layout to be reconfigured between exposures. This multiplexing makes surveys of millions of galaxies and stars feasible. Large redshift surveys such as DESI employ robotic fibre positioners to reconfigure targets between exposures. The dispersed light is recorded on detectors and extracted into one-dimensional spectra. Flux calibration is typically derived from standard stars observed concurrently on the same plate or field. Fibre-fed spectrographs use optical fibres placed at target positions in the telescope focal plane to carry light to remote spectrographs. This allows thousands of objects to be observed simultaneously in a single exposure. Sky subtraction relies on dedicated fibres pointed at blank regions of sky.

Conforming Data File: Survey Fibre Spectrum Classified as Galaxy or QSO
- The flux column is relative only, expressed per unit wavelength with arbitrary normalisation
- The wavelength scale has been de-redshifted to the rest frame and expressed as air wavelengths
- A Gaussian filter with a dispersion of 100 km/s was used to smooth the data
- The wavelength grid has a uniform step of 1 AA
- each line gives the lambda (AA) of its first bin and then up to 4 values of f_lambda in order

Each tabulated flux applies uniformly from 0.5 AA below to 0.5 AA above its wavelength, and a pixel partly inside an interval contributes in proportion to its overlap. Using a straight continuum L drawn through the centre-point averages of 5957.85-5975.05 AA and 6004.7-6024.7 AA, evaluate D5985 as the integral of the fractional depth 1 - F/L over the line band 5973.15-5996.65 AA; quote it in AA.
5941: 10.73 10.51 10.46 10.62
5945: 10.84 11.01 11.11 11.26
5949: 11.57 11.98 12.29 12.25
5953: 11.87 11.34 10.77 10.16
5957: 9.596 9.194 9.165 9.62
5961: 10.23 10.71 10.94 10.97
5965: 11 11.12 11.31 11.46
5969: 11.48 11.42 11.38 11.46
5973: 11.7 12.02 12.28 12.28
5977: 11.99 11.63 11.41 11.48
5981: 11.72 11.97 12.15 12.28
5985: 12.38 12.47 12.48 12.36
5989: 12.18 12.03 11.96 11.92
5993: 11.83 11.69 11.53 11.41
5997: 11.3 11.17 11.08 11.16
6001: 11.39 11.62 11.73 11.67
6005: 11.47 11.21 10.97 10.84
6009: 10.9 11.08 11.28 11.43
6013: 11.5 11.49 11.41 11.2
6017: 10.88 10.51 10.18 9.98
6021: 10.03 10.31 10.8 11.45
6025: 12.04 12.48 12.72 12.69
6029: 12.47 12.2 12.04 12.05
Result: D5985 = -2.2 AA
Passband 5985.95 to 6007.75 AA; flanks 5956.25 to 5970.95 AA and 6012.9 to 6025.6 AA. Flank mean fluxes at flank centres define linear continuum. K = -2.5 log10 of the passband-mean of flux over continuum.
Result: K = -0.08 mag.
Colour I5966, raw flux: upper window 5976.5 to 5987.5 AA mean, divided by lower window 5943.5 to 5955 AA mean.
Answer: 1.05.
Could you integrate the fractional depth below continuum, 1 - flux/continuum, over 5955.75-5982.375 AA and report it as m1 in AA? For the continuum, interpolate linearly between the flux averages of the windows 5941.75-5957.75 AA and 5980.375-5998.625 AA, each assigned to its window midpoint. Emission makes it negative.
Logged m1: 0.9 AA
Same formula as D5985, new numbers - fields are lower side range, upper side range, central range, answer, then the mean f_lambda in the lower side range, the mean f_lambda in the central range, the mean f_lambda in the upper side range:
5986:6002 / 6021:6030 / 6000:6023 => 1.4 AA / 11.7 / 11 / 11.8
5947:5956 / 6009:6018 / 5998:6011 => 0.0 AA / 11.6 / 11.3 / 11.2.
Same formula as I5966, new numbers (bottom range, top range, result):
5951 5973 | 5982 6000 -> 1.09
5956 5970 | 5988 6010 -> 1.09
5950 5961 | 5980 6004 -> 1.11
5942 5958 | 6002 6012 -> 1.02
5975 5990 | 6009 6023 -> 0.90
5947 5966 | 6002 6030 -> 1.04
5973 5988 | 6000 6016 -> 0.94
